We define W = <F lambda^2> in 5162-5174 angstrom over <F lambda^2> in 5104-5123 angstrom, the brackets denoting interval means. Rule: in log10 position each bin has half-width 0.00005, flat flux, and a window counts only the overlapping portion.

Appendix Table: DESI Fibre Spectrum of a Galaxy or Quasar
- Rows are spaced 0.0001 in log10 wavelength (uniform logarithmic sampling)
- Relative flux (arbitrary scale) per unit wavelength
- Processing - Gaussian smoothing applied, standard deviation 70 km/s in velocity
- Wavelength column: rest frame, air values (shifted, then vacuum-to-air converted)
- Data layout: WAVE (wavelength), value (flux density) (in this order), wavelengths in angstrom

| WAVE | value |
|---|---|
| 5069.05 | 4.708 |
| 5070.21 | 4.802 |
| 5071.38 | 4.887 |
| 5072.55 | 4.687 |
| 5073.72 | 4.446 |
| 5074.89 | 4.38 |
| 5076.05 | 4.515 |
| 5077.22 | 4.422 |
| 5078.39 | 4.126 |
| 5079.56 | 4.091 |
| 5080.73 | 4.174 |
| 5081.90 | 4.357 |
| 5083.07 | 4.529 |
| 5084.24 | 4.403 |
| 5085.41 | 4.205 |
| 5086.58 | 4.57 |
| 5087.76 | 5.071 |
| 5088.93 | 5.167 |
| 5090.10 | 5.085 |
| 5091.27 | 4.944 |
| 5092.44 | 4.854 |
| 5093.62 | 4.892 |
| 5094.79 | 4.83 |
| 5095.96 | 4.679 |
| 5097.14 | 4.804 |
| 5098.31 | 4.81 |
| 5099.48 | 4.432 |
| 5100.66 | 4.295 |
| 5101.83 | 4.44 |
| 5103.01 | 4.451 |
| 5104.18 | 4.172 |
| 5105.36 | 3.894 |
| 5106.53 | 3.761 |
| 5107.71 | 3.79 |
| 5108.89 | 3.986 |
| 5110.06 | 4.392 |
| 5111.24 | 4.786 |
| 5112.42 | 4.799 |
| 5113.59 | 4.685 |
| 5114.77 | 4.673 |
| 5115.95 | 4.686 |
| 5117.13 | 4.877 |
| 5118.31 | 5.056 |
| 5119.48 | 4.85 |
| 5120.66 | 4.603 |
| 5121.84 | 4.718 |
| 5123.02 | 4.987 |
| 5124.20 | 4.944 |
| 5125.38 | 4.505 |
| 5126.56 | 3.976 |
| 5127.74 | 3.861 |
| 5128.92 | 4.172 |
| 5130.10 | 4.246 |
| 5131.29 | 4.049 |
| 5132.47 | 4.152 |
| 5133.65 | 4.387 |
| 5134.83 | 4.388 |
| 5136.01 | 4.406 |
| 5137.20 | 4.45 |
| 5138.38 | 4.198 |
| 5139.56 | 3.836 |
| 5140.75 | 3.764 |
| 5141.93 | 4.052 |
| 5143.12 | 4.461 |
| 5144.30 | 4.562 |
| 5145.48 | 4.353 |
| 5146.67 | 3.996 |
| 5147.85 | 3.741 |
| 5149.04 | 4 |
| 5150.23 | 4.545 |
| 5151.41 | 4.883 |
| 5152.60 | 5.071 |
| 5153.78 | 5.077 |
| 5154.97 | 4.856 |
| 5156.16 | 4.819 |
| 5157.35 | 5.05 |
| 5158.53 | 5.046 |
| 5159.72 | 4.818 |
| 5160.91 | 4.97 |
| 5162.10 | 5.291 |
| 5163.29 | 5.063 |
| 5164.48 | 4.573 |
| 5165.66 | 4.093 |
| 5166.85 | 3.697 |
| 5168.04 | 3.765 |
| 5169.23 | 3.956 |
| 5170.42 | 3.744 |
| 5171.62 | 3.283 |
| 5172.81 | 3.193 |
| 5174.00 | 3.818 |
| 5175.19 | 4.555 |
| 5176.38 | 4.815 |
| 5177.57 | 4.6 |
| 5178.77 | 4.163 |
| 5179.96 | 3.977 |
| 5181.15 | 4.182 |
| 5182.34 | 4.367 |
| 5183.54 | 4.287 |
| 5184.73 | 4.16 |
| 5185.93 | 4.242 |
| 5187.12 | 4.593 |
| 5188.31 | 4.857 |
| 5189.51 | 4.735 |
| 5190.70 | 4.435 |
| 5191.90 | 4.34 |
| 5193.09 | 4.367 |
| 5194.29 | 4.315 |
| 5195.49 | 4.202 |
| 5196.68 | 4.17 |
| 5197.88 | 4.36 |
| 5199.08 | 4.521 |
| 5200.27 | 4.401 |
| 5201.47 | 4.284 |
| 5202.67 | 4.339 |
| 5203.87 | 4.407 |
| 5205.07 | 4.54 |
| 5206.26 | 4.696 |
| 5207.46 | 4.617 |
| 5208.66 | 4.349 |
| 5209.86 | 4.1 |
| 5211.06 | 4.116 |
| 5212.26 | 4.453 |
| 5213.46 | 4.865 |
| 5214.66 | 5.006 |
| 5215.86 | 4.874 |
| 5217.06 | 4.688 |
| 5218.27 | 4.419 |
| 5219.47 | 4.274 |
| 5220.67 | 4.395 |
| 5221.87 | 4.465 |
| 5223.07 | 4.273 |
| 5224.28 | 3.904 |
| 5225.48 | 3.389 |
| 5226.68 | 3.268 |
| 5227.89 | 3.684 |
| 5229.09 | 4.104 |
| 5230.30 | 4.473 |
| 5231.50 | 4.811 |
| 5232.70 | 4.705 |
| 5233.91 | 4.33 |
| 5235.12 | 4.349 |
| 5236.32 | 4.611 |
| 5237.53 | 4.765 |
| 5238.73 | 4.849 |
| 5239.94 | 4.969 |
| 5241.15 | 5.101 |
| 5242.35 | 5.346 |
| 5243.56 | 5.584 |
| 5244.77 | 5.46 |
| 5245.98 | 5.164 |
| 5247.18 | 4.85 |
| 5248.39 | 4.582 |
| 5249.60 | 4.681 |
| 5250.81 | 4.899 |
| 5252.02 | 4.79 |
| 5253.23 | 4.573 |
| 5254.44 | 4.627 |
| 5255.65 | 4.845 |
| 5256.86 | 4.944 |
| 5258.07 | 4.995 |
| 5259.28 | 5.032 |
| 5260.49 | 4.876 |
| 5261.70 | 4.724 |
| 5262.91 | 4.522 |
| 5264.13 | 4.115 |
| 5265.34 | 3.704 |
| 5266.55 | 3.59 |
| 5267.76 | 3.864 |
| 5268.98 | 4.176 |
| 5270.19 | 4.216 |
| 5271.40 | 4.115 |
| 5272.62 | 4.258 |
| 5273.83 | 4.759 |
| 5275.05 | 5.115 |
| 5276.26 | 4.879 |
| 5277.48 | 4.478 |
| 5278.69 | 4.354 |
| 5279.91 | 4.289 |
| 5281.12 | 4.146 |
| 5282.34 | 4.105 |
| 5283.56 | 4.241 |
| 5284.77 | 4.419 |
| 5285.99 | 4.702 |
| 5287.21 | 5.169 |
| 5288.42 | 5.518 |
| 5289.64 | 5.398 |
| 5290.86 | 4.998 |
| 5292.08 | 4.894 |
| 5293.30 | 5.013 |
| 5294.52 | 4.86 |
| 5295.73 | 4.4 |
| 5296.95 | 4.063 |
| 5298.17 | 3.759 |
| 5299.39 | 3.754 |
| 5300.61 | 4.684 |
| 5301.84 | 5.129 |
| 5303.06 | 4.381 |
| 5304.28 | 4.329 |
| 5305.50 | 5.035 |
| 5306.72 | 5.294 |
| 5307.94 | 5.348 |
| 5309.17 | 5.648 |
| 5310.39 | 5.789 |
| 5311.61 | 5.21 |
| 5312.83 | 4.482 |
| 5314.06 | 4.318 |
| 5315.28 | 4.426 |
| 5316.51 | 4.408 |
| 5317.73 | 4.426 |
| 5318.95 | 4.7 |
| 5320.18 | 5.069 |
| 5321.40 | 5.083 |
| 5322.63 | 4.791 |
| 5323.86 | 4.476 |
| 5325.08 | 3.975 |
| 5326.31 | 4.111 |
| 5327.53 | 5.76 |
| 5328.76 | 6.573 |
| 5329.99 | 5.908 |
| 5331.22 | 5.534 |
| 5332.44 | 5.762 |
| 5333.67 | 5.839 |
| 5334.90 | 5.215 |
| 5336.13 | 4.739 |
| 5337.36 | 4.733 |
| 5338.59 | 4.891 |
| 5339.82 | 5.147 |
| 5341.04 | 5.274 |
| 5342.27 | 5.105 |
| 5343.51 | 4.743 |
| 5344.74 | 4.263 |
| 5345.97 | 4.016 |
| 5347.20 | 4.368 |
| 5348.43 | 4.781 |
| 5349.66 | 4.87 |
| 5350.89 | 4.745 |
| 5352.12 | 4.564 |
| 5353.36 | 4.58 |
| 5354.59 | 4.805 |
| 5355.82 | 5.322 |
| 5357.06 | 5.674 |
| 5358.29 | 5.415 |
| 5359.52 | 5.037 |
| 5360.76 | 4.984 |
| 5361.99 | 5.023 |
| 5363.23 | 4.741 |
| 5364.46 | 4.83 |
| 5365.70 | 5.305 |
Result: 0.91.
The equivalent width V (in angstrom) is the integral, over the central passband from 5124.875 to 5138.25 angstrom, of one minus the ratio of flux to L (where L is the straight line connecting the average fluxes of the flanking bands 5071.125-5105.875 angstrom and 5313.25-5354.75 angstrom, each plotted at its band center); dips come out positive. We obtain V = 1.09 angstrom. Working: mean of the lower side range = 4.55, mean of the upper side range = 4.88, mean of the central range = 4.23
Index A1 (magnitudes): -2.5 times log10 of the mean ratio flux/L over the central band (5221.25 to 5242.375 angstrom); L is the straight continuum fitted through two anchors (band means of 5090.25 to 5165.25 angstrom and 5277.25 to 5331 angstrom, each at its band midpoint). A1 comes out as 0.069 mag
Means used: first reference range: 4.52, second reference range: 4.78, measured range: 4.39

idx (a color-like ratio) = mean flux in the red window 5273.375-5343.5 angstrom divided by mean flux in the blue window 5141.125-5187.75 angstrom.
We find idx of 1.11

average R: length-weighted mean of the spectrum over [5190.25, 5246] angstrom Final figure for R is 4.49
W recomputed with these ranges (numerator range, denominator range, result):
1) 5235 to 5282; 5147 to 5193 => 1.09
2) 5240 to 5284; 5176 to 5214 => 1.08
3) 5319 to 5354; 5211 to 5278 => 1.13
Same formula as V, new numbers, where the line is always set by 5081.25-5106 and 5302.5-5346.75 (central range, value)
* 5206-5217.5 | 0.5 angstrom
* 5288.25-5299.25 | 0.5 angstrom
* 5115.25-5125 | -0.4 angstrom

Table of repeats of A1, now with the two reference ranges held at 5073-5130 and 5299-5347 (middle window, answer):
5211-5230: 0.11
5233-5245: -0.03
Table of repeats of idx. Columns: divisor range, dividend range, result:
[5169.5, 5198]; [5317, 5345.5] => 1.19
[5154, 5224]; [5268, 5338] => 1.09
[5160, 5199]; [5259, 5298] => 1.05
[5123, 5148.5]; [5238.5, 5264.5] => 1.16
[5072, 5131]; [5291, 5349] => 1.08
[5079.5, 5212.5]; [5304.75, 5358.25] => 1.12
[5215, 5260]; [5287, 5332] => 1.06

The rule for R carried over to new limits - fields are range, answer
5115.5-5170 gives 4.47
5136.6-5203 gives 4.36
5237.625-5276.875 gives 4.69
